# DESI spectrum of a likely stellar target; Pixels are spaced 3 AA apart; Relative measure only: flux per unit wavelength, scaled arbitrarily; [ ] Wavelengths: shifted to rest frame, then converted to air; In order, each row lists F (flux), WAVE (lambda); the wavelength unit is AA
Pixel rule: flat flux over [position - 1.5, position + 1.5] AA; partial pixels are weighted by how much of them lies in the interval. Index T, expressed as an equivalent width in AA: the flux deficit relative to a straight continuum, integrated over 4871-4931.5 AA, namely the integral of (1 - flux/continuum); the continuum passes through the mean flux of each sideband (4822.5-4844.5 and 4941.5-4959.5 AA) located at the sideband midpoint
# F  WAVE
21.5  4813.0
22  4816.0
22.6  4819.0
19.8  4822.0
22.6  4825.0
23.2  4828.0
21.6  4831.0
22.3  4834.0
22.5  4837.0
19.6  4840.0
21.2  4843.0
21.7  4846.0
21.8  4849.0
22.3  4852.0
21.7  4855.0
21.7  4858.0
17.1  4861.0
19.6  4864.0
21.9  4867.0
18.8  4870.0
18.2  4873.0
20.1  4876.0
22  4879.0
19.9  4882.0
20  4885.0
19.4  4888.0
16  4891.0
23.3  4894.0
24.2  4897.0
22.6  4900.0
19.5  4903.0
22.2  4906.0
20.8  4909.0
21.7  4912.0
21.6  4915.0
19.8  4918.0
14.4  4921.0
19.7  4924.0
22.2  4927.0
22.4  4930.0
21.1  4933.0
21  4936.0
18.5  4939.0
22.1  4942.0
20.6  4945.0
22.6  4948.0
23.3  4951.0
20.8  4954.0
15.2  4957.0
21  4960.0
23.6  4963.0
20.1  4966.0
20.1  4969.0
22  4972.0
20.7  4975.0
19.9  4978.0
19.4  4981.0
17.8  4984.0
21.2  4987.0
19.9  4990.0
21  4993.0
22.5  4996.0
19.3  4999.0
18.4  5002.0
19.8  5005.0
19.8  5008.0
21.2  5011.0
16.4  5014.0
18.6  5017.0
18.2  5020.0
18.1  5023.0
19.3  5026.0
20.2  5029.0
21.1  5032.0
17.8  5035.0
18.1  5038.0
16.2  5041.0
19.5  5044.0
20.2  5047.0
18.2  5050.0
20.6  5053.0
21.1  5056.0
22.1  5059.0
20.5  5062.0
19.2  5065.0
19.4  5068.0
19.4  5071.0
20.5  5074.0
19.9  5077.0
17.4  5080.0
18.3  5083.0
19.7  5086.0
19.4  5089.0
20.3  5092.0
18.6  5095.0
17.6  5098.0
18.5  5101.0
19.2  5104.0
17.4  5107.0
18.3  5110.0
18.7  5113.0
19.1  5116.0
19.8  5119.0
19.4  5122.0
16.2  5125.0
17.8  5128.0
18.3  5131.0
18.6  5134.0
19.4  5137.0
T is 1.89 AA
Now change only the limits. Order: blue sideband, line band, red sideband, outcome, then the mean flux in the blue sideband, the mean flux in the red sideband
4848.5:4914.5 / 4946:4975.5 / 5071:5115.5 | -1.40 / 20.7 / 18.9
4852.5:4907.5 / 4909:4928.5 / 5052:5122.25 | 0.29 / 20.5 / 19.3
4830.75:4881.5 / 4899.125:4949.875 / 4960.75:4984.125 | -0.14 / 20.8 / 20.6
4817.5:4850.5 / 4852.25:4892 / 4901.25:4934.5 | 2.48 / 21.7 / 20.5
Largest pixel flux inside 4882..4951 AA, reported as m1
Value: 24.2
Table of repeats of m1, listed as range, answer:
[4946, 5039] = 23.6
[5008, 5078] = 22.1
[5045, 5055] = 20.6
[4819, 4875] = 23.2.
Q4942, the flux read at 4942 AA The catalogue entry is 22.1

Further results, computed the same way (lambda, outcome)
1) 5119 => 19.8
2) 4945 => 20.6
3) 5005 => 19.8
